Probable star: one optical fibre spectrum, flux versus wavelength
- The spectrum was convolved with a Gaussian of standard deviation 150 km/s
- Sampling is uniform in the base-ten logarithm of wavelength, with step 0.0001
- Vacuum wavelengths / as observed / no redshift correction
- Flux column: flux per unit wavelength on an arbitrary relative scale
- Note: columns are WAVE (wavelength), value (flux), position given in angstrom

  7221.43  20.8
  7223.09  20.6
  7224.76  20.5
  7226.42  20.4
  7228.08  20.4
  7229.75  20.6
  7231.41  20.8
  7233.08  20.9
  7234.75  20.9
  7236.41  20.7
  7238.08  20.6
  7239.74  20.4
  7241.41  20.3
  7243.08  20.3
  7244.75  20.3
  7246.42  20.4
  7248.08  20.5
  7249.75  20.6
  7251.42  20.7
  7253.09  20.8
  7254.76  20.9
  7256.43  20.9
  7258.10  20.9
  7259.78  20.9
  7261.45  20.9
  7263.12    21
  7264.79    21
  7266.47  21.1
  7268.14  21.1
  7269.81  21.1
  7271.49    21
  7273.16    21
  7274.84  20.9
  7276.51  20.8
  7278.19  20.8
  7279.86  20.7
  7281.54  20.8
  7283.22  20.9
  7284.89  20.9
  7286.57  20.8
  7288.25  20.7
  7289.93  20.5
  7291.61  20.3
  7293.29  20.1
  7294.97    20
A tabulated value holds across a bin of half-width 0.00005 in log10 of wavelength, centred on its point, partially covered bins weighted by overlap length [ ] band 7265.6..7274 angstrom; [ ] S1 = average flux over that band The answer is 21.1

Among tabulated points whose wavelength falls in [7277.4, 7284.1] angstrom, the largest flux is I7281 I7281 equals 20.9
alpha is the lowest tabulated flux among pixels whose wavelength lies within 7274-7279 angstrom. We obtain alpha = 20.8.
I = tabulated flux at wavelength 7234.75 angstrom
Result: 20.9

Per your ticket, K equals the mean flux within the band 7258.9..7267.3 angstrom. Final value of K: 21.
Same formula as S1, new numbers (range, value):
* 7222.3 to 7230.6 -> 20.5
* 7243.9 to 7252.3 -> 20.5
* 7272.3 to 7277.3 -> 20.9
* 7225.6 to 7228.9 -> 20.4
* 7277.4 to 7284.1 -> 20.8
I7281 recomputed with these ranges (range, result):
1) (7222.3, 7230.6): 20.6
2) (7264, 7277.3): 21.1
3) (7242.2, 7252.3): 20.7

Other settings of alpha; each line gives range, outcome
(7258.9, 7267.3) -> 20.9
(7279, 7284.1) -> 20.7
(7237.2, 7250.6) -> 20.3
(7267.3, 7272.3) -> 21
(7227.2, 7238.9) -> 20.4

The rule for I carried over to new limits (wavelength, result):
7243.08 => 20.3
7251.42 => 20.7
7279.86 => 20.7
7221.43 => 20.8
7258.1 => 20.9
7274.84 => 20.9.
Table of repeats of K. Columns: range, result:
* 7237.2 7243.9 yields 20.4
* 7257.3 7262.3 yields 20.9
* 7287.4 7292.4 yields 20.5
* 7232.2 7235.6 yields 20.9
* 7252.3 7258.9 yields 20.9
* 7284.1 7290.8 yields 20.7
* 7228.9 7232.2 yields 20.7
